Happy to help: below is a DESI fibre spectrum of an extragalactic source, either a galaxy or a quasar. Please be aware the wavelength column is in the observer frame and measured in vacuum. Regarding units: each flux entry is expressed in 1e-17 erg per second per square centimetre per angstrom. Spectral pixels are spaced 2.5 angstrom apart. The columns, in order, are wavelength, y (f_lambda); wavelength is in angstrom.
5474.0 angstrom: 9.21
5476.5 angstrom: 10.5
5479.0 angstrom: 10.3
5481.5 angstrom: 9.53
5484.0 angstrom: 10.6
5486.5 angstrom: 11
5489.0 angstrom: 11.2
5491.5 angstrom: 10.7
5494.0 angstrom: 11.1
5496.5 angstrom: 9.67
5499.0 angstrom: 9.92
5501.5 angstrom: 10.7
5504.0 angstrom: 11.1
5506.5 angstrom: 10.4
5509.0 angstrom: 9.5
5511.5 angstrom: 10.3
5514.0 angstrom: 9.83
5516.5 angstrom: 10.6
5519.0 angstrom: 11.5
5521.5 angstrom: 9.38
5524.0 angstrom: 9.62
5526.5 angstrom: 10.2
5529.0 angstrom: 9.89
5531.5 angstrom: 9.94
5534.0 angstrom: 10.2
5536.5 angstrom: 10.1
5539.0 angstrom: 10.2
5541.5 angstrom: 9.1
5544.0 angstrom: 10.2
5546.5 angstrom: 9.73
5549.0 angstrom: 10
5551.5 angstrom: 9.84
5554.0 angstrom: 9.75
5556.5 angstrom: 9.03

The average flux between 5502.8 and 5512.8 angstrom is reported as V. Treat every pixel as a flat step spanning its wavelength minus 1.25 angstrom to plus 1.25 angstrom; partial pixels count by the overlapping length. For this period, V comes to 10.3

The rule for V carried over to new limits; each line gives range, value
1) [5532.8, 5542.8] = 9.9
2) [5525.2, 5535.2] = 10.1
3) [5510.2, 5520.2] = 10.5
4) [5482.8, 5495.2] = 10.9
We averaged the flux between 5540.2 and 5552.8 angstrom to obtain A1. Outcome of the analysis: 9.78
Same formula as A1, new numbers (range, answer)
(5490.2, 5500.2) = 10.4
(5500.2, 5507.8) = 10.7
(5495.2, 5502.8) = 10.1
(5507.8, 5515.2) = 9.88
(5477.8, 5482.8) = 9.92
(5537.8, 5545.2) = 9.83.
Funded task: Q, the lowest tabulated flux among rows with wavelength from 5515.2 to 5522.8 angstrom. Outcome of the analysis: 9.38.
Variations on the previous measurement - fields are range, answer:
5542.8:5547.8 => 9.73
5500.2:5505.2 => 10.7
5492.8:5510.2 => 9.5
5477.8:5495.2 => 9.53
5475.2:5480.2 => 10.3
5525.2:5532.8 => 9.89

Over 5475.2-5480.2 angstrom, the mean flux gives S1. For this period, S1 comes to 10.4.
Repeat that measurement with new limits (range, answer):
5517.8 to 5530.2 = 10.1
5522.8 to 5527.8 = 9.91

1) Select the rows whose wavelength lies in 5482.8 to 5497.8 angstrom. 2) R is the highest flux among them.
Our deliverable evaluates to 11.2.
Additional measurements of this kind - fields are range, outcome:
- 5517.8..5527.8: 11.5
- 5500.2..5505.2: 11.1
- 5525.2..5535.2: 10.2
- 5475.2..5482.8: 10.5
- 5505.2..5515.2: 10.4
